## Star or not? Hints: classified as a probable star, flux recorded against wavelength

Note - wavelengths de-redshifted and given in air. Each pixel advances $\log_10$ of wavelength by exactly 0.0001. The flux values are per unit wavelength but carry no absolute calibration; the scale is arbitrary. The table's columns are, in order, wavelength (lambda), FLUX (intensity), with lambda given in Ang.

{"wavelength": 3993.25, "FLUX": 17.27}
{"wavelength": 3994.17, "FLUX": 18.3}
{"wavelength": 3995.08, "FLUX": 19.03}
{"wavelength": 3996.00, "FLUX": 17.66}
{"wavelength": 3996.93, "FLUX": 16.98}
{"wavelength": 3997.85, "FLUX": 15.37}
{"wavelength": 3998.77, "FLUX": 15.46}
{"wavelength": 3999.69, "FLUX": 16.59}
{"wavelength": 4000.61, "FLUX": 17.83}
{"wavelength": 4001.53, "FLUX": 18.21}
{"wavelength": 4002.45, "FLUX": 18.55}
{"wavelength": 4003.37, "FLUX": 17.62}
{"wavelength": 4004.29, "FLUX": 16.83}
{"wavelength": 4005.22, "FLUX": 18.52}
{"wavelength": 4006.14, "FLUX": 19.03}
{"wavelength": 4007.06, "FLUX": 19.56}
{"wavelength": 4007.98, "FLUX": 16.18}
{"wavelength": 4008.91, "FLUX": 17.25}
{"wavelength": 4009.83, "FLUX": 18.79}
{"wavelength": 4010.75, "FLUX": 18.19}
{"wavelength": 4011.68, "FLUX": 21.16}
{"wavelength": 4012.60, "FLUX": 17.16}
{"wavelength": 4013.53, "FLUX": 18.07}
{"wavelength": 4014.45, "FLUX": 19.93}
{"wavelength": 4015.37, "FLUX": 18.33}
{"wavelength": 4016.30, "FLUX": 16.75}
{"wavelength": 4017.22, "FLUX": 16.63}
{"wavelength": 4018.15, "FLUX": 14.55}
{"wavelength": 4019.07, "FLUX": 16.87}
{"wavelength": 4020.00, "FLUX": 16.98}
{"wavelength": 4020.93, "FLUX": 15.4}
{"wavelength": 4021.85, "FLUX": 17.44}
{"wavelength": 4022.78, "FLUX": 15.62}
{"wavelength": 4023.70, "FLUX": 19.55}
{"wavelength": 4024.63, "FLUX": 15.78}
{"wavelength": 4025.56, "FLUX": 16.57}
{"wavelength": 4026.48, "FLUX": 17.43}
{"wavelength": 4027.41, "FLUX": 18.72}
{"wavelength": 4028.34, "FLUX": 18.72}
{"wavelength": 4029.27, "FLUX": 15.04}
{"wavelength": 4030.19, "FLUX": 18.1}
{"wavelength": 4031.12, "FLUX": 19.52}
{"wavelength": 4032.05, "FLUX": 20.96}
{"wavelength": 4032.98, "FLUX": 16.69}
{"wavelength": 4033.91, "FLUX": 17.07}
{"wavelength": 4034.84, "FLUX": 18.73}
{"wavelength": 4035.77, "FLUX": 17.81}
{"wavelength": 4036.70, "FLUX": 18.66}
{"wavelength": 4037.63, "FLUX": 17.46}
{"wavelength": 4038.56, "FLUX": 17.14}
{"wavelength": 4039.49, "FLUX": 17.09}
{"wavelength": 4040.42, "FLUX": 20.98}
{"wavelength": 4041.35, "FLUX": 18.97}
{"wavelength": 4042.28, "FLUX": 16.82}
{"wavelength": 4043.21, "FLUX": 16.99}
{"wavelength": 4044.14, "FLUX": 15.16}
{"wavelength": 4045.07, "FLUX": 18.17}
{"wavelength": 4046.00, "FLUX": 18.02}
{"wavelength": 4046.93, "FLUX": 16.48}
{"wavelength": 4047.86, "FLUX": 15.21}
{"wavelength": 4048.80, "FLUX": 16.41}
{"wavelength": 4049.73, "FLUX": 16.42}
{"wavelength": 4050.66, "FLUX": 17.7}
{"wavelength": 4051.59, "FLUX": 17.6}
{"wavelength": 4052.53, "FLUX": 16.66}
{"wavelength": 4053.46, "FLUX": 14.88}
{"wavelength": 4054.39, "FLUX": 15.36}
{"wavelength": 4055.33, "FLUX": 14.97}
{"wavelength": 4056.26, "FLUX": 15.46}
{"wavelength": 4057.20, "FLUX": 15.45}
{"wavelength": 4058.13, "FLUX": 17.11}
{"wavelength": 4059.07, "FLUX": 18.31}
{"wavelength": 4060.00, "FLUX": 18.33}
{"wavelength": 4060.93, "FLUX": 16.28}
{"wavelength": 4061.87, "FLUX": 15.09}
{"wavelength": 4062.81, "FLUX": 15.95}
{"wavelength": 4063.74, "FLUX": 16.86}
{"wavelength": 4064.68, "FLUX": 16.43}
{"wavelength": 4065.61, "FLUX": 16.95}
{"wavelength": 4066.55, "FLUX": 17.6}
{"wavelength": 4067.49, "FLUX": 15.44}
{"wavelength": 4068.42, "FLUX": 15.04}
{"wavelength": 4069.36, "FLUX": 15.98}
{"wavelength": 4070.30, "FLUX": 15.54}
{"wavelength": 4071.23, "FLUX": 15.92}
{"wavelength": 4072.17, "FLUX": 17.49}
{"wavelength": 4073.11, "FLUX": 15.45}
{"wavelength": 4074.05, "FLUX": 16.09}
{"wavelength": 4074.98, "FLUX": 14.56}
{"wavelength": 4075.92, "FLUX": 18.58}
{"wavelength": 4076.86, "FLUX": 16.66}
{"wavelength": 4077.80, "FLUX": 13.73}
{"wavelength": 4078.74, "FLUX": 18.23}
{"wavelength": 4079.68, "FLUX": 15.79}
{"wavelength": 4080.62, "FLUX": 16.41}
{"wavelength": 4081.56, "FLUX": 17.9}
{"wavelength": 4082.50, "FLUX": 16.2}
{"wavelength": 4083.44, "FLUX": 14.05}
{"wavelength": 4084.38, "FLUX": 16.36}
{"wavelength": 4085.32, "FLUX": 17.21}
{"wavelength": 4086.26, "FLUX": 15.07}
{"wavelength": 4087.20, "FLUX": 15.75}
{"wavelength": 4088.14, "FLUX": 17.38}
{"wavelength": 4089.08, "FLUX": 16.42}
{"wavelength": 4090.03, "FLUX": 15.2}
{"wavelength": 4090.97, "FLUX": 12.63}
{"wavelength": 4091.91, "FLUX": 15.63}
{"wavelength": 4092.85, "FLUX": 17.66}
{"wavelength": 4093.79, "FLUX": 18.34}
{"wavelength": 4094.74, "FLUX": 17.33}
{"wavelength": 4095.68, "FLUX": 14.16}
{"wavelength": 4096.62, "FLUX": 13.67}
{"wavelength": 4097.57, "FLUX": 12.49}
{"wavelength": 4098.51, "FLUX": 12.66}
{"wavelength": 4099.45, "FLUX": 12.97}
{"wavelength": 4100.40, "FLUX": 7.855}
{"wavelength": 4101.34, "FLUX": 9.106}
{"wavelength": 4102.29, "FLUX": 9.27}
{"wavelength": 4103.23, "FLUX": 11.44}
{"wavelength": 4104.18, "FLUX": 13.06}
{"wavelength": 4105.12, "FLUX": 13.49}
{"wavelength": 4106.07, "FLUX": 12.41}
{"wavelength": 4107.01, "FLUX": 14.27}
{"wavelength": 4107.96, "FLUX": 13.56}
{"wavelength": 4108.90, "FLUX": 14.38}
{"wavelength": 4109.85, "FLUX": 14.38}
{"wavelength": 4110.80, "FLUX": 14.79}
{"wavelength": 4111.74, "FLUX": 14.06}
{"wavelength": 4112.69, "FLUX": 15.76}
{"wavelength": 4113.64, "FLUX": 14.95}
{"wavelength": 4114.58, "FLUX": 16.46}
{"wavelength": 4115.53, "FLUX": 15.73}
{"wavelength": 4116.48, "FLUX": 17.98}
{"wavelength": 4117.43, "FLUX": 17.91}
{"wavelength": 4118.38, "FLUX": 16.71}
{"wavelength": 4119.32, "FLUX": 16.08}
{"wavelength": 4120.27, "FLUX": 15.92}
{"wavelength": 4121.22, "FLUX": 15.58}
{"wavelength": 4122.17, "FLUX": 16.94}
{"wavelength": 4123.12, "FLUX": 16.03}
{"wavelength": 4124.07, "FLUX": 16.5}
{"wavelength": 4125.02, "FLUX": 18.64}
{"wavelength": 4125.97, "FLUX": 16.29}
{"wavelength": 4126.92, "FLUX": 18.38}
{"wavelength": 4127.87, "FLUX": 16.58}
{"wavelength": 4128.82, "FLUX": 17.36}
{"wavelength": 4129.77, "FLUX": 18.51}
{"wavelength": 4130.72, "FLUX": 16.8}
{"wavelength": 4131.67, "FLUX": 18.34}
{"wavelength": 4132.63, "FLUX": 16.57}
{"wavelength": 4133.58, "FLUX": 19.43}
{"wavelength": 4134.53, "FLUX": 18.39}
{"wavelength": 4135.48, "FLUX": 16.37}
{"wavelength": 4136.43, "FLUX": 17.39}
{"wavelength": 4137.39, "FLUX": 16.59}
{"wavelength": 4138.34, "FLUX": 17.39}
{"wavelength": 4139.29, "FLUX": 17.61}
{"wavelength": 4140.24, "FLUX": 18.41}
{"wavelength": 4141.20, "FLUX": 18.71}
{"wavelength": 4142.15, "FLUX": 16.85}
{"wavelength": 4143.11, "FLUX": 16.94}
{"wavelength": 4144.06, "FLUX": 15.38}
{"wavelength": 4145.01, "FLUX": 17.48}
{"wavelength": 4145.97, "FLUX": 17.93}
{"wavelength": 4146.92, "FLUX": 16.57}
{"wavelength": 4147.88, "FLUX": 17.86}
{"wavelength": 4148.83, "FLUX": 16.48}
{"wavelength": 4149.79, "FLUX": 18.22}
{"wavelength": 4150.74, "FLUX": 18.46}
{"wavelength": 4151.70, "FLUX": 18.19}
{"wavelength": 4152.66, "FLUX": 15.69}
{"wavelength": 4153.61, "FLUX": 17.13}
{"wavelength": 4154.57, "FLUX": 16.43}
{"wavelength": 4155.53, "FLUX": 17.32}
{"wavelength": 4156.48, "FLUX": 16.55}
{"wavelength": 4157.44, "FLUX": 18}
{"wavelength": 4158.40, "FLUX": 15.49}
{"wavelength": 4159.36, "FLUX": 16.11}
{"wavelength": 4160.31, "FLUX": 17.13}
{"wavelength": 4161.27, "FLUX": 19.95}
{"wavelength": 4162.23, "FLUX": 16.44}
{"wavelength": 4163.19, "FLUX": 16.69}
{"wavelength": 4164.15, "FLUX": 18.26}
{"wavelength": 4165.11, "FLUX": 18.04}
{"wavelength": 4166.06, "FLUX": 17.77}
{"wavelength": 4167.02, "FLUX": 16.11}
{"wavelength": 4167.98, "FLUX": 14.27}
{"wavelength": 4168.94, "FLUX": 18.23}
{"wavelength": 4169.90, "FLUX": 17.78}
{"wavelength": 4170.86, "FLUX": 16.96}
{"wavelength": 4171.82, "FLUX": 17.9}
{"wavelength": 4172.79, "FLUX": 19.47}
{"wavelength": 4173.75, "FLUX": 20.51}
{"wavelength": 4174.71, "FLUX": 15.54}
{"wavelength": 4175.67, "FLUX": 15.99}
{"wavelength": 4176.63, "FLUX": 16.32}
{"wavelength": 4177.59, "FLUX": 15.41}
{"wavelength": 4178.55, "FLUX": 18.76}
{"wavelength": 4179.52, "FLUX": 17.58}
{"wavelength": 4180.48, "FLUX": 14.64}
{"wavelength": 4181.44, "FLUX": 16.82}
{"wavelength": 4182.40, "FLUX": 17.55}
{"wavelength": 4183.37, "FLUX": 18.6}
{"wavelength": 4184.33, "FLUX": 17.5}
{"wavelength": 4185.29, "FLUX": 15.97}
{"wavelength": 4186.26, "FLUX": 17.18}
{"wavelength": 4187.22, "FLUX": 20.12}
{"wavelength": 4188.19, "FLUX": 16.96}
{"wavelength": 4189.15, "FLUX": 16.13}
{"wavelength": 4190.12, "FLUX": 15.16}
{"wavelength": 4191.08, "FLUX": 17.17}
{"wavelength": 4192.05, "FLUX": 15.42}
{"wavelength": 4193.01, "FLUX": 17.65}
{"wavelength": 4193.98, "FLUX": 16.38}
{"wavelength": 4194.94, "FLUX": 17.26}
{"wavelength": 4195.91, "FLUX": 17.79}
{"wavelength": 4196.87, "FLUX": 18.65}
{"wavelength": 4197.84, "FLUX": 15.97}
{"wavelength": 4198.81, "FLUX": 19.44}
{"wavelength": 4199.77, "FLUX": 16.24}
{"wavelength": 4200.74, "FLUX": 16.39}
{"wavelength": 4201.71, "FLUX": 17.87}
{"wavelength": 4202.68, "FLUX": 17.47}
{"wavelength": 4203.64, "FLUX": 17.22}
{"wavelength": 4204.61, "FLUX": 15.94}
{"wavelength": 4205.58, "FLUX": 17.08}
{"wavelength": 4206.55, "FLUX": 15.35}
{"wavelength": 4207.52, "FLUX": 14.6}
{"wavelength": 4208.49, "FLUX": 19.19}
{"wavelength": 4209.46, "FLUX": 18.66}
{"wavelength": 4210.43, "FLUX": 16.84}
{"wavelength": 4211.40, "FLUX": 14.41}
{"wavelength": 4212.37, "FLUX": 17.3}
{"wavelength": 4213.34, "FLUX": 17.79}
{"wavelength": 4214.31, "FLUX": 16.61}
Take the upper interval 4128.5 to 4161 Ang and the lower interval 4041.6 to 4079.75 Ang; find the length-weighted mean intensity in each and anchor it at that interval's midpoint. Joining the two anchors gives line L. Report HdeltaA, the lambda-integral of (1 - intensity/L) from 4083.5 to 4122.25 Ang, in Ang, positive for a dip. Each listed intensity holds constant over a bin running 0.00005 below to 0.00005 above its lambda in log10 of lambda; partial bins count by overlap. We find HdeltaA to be 5.0 Ang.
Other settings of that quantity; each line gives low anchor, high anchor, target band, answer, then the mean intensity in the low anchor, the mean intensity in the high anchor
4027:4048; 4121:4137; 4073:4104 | 4.7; 17.8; 17.3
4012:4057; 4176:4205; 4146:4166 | -0.2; 17.2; 17.1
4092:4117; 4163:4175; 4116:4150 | -3.7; 14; 17.6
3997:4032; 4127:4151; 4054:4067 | 0.8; 17.6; 17.5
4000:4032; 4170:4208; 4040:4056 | 0.7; 17.7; 17.1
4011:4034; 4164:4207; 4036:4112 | 7.7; 17.6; 17.1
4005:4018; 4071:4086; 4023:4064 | 0.2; 18.2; 16.3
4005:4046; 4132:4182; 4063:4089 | 1.9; 17.7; 17.2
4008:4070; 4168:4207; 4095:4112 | 4.4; 17.2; 17.1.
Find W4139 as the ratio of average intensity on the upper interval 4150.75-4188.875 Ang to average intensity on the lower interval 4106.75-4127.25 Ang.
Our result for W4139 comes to 1.08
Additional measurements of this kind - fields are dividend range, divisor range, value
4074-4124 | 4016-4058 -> 0.88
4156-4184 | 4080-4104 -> 1.19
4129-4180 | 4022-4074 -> 1.02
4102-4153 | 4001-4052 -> 0.93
